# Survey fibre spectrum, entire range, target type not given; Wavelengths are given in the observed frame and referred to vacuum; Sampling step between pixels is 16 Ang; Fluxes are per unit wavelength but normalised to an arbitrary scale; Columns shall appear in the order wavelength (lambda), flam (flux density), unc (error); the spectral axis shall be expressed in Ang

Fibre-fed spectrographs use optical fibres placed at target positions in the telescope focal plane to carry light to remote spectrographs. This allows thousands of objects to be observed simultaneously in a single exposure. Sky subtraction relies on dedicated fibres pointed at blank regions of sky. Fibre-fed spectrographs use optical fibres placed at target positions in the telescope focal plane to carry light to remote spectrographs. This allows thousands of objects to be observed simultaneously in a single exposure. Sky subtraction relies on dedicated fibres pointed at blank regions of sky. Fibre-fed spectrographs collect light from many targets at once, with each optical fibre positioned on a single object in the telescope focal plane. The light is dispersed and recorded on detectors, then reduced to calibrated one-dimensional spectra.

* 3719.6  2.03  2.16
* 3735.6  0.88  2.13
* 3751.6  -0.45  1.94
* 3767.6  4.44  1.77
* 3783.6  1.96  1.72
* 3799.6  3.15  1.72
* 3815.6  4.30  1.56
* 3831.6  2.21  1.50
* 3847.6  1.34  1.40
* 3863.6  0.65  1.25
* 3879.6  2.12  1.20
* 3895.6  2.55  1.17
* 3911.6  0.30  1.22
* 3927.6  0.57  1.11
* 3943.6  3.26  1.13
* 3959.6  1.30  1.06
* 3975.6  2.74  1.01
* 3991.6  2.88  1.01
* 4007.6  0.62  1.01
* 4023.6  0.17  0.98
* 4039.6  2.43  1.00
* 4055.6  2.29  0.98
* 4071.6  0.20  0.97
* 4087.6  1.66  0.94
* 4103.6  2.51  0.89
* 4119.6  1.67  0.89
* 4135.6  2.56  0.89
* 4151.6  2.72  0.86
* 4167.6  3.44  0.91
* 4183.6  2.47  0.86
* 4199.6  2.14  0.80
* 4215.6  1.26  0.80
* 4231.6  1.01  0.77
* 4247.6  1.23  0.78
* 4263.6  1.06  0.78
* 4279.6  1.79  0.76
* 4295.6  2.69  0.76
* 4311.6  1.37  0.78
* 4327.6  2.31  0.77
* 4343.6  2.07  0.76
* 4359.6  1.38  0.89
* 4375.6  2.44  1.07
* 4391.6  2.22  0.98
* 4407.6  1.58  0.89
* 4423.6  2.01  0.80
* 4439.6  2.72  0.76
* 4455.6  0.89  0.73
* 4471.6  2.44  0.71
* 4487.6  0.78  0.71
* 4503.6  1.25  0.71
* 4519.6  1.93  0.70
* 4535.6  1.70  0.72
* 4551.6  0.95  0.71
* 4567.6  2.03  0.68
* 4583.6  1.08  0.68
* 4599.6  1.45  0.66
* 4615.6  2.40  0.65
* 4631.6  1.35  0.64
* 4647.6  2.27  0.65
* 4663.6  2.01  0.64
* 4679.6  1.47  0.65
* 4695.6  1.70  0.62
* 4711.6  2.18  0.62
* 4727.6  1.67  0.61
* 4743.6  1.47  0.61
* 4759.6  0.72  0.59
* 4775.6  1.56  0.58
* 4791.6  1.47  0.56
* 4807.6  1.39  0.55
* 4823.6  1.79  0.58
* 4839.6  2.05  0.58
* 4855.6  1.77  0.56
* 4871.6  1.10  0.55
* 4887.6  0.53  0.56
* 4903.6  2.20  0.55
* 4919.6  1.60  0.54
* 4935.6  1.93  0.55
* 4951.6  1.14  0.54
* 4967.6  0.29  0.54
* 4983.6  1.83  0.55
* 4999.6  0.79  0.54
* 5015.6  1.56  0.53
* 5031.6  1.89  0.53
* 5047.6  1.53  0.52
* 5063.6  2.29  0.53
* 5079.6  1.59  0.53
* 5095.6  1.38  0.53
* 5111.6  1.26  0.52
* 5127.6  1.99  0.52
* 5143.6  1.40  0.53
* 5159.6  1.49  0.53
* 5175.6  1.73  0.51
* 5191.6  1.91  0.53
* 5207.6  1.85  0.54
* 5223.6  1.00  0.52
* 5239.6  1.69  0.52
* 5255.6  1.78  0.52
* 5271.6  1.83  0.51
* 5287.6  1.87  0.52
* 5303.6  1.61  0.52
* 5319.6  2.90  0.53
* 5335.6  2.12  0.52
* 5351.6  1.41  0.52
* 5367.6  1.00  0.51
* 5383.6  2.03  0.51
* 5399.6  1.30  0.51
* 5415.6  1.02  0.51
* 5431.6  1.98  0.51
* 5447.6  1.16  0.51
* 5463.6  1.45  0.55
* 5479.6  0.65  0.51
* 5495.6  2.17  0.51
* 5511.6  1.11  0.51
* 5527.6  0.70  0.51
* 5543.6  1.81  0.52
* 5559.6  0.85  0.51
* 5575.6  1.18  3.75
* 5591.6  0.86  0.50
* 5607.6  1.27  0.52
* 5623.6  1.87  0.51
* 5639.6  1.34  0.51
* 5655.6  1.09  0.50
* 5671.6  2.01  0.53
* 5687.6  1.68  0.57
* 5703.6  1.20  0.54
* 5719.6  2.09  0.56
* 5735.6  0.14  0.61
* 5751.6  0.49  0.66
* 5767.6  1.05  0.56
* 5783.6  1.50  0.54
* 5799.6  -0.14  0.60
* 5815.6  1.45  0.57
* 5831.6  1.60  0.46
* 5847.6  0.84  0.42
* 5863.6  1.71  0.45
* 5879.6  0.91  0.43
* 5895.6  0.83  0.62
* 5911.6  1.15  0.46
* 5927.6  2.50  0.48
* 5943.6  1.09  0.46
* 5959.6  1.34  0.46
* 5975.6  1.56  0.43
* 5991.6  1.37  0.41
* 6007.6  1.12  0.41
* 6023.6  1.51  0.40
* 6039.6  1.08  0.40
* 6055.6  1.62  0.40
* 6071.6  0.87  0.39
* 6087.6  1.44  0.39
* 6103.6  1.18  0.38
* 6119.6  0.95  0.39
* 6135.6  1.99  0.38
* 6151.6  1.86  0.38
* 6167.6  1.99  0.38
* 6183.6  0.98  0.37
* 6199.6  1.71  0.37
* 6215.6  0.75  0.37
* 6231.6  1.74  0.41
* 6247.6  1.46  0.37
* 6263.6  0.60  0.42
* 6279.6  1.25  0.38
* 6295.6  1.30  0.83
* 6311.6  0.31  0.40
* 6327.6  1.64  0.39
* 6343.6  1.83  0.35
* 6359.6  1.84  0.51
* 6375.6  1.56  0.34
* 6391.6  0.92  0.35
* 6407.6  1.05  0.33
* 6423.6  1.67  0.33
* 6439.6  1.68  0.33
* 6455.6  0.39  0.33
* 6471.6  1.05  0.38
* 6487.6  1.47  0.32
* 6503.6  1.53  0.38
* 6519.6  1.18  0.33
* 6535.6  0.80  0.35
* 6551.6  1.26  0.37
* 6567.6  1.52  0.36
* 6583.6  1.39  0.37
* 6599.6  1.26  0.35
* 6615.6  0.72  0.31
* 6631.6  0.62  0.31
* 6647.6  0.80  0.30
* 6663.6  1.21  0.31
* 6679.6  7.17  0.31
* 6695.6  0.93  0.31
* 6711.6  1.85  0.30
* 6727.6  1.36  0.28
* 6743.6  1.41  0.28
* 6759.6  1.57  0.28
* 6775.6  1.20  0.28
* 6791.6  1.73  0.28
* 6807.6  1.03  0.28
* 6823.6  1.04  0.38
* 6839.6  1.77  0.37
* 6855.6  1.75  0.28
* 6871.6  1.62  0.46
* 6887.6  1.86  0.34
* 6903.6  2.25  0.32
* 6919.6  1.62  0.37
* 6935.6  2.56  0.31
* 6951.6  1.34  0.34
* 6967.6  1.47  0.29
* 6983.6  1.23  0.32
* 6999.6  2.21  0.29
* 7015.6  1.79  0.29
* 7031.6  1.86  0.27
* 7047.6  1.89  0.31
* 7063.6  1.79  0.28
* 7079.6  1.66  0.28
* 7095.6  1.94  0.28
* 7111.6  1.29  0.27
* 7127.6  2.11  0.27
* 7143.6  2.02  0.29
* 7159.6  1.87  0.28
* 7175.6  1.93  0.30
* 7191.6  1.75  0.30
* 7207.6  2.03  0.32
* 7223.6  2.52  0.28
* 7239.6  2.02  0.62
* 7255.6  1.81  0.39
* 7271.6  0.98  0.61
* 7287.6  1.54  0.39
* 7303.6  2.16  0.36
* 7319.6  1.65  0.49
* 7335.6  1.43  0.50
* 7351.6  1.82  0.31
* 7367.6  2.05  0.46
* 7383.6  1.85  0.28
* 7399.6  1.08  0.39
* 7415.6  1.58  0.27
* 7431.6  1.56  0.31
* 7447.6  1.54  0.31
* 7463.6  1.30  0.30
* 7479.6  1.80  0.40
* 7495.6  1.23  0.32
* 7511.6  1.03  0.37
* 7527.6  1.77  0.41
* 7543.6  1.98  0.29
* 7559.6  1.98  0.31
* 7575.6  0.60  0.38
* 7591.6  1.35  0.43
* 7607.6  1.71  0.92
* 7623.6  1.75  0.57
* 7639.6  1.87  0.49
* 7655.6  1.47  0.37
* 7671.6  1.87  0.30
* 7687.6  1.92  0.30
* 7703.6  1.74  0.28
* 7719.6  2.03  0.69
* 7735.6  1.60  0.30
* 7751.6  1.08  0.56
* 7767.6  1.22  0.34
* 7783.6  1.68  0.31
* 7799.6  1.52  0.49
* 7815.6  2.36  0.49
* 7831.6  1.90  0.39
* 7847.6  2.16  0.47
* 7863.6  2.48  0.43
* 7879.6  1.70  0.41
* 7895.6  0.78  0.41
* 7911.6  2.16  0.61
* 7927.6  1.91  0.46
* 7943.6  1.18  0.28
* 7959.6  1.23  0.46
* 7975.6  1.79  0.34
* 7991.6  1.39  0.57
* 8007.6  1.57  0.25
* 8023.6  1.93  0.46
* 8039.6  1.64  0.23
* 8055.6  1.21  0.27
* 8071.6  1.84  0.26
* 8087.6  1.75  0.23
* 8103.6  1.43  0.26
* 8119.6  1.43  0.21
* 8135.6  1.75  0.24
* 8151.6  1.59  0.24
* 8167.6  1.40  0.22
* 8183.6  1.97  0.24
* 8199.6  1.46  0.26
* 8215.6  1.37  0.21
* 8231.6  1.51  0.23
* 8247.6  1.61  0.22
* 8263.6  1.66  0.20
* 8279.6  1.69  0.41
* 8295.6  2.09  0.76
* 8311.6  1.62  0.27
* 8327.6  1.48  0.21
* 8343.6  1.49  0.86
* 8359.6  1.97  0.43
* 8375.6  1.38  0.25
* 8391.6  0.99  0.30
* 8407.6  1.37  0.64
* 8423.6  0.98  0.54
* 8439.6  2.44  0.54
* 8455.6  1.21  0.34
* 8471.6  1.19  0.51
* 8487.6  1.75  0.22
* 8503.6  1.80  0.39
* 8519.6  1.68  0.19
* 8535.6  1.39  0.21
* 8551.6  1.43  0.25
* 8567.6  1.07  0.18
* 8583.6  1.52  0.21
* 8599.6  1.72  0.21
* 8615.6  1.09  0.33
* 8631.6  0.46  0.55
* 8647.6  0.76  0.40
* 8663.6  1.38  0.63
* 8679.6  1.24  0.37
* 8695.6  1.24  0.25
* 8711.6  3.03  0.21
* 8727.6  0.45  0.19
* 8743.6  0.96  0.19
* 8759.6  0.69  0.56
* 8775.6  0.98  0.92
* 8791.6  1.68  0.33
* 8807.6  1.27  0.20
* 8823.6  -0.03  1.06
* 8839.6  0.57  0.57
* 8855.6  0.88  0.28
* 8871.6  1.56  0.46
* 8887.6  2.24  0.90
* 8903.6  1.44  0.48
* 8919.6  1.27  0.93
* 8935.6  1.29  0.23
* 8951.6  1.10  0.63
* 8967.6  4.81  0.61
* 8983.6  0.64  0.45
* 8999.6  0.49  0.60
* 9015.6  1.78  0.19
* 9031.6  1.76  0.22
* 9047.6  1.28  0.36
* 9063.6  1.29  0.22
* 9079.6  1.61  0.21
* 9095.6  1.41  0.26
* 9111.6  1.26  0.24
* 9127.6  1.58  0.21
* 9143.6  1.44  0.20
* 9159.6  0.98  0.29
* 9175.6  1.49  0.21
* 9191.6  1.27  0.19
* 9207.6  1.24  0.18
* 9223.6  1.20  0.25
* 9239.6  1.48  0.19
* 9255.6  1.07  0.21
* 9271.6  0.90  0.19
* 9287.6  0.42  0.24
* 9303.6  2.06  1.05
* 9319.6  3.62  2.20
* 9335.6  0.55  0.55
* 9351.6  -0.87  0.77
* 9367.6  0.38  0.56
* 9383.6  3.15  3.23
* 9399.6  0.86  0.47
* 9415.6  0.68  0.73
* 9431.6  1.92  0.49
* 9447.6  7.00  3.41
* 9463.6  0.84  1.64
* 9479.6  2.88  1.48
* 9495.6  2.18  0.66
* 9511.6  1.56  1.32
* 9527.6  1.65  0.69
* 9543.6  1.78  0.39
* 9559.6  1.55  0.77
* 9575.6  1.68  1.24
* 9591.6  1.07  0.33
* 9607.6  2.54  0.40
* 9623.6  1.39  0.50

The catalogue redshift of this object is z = 0.791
